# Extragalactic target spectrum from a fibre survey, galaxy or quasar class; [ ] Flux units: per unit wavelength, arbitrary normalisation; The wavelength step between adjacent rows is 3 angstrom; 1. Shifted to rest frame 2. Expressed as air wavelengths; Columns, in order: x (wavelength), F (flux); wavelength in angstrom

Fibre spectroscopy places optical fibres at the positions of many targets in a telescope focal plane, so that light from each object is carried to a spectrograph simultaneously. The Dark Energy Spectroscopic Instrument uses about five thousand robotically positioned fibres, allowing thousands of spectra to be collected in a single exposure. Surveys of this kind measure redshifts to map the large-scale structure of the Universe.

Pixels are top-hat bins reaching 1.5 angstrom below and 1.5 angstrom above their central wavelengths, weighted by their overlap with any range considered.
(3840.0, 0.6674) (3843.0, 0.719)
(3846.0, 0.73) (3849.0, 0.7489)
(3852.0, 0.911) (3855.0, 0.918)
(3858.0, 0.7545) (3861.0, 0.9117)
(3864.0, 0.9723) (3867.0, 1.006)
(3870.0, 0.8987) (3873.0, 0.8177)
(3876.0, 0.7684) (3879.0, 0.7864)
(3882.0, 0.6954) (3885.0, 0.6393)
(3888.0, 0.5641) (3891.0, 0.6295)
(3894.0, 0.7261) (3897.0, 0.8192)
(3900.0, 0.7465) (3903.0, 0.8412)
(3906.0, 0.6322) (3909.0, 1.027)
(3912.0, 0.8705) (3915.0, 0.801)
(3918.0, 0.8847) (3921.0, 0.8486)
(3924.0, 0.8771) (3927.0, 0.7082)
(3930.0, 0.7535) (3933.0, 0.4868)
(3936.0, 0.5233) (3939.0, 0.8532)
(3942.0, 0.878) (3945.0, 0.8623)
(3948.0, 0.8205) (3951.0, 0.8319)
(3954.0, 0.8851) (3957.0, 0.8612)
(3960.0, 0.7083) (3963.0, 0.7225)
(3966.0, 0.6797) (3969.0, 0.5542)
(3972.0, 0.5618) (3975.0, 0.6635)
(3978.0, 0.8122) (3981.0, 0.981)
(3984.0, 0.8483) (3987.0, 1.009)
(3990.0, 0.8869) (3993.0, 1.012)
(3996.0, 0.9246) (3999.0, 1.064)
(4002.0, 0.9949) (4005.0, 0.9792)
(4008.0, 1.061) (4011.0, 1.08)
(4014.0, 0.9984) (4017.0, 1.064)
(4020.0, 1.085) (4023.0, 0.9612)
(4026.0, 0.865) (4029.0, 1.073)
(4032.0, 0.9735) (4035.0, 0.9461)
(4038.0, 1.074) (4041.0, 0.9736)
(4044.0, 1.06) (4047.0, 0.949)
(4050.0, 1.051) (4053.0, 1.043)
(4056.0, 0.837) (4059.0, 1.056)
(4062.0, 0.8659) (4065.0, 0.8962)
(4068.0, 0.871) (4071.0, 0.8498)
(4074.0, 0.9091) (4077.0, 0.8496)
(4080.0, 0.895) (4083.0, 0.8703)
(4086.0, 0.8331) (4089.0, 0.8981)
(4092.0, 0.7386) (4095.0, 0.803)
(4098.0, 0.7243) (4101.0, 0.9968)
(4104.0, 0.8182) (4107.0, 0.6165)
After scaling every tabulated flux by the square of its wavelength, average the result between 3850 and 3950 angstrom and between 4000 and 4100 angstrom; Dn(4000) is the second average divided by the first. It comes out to 1.3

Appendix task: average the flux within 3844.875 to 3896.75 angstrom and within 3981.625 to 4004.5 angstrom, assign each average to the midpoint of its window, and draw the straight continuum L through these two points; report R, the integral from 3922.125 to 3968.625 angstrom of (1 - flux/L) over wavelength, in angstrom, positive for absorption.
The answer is 7.2 angstrom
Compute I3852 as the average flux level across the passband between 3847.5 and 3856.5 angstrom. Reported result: 0.859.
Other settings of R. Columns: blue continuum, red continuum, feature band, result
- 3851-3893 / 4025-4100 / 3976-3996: -1.1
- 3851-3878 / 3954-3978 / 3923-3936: 1.5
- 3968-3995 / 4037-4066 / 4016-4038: -1.8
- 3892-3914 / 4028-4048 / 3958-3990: 5.3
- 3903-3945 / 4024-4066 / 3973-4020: -3.0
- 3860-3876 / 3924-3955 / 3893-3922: 0.2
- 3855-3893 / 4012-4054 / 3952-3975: 5.1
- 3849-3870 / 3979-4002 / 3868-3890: 4.0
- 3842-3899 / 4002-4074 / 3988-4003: -0.7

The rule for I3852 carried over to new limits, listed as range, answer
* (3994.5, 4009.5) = 1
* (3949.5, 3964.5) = 0.802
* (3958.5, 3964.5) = 0.715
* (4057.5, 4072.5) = 0.908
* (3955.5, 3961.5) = 0.785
